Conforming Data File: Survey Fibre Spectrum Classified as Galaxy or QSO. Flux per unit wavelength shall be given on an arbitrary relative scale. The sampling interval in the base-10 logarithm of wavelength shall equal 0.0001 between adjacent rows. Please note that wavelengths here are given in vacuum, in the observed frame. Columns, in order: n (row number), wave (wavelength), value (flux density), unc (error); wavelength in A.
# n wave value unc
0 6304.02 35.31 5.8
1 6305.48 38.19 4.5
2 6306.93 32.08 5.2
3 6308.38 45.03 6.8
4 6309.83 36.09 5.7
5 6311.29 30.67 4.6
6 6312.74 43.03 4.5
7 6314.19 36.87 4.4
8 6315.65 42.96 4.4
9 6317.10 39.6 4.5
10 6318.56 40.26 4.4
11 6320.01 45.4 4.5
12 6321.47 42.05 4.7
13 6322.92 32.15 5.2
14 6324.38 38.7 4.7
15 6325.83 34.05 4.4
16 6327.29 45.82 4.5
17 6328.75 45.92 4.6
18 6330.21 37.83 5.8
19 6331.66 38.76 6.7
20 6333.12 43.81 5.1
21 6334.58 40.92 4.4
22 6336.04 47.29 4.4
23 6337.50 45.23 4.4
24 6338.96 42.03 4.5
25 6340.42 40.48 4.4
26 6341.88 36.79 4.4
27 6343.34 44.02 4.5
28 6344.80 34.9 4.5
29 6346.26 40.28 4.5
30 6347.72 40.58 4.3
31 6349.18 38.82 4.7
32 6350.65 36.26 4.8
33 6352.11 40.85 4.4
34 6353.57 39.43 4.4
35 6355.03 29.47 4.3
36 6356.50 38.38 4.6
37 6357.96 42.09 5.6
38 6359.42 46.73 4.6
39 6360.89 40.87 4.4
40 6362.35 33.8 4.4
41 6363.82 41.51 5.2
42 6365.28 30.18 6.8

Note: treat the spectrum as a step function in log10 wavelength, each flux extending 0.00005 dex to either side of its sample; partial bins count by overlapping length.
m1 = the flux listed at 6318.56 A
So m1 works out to 40.26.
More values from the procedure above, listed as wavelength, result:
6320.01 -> 45.4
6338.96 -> 42.03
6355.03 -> 29.47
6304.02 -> 35.31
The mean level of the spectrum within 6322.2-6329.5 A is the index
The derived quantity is 39.3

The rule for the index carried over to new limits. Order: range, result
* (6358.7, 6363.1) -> 40.4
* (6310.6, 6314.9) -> 37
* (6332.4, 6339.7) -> 43.8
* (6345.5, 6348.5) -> 40.4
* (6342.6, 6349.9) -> 39.7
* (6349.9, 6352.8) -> 38.5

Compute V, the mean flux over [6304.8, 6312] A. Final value 36.4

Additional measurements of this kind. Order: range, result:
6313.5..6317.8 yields 39.8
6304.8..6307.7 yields 35.3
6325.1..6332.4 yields 40.5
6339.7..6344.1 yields 40.4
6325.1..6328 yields 39.9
